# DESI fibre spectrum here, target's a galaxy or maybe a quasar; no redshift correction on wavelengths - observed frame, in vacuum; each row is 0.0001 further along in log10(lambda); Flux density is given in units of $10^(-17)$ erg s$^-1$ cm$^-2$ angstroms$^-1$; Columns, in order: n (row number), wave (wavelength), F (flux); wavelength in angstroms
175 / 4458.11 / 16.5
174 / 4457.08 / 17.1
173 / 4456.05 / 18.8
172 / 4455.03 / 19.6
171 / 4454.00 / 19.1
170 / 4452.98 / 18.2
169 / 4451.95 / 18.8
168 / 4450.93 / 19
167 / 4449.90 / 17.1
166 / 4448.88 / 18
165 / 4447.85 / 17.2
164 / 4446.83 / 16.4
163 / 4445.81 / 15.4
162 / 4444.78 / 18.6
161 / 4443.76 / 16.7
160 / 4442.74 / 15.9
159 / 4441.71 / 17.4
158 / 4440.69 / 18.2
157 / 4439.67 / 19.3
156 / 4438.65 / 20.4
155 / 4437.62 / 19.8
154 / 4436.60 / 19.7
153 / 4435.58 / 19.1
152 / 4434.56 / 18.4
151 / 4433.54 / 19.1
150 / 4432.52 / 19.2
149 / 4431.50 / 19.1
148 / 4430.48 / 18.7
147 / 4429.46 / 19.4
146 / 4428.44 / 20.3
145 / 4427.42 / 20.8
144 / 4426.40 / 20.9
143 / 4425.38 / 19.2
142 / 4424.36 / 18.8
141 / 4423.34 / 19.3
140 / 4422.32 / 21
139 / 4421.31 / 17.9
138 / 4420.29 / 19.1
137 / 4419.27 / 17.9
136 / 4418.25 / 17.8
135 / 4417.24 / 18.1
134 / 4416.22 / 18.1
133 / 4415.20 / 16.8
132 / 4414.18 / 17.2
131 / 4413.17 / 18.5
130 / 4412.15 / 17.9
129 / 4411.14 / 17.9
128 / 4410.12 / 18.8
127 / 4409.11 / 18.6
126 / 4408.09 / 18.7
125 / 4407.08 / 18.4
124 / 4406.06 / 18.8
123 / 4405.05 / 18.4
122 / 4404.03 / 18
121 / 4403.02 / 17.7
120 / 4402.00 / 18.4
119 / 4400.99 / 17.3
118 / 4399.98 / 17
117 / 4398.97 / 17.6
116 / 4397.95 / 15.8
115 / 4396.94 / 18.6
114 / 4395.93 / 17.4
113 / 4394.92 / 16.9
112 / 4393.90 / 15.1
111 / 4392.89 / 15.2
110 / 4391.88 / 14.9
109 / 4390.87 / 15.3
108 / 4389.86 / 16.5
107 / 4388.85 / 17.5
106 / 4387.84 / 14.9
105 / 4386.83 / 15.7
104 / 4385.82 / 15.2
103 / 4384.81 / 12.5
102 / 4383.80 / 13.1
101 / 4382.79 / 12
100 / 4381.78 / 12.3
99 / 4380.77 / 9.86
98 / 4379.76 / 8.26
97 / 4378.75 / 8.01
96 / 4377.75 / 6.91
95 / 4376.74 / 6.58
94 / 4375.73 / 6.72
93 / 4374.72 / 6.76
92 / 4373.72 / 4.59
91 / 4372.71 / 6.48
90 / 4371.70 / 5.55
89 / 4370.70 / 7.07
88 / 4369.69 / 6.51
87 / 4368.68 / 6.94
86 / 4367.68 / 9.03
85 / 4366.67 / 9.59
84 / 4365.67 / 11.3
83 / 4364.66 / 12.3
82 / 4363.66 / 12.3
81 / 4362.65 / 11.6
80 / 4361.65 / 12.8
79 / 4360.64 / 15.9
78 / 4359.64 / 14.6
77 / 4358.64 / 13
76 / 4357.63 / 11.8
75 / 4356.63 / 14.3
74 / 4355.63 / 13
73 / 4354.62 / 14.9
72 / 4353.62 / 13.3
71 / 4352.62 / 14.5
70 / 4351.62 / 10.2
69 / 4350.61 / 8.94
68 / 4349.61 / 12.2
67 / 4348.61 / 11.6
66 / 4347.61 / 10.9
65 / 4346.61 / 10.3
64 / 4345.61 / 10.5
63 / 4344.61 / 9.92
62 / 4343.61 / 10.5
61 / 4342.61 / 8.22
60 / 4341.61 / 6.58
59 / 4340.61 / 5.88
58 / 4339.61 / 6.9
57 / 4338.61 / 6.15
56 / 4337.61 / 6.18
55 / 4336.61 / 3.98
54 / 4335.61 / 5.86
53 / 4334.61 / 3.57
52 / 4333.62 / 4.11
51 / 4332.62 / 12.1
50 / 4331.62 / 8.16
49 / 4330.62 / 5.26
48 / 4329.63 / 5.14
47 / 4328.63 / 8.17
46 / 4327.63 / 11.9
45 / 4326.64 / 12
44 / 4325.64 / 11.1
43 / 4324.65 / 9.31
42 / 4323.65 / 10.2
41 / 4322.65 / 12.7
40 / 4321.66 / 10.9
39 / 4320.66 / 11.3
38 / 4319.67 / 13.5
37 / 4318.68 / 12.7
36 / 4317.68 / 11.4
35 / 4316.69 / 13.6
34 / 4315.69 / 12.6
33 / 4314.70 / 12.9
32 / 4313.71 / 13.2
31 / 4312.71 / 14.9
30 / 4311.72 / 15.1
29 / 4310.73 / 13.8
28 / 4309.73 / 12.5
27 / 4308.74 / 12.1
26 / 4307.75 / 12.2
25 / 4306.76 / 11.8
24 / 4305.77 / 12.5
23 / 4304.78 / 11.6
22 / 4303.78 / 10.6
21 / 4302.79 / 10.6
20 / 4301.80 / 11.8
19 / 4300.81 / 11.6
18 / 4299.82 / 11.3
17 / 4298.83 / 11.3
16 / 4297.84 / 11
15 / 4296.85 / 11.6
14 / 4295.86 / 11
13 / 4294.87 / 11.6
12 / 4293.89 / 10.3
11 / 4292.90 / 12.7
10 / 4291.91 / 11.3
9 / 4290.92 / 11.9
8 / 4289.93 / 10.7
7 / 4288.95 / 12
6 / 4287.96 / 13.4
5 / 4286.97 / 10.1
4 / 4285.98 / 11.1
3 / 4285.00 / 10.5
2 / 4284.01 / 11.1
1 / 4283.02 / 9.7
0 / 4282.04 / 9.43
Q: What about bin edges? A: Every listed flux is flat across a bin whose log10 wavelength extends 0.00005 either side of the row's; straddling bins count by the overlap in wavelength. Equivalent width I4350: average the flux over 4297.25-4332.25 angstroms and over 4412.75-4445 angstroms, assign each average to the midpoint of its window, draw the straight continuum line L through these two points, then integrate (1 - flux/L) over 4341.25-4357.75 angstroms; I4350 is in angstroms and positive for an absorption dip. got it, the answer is 2.9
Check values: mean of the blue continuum 11.4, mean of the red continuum 18.8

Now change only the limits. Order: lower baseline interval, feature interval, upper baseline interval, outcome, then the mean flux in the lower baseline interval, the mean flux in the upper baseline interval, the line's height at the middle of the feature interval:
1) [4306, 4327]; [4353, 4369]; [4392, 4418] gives 2.8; 12.4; 17.6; 15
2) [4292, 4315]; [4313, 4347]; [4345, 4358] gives 7.6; 12.1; 12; 12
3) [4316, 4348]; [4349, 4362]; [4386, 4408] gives -1.2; 9.04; 16.9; 11.9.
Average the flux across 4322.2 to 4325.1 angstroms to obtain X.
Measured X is 10.7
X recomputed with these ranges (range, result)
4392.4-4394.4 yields 15.2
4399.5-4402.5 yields 17.6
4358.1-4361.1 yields 14.5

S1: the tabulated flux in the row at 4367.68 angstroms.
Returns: 9.03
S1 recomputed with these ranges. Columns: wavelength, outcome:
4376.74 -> 6.58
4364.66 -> 12.3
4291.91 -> 11.3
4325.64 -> 11.1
